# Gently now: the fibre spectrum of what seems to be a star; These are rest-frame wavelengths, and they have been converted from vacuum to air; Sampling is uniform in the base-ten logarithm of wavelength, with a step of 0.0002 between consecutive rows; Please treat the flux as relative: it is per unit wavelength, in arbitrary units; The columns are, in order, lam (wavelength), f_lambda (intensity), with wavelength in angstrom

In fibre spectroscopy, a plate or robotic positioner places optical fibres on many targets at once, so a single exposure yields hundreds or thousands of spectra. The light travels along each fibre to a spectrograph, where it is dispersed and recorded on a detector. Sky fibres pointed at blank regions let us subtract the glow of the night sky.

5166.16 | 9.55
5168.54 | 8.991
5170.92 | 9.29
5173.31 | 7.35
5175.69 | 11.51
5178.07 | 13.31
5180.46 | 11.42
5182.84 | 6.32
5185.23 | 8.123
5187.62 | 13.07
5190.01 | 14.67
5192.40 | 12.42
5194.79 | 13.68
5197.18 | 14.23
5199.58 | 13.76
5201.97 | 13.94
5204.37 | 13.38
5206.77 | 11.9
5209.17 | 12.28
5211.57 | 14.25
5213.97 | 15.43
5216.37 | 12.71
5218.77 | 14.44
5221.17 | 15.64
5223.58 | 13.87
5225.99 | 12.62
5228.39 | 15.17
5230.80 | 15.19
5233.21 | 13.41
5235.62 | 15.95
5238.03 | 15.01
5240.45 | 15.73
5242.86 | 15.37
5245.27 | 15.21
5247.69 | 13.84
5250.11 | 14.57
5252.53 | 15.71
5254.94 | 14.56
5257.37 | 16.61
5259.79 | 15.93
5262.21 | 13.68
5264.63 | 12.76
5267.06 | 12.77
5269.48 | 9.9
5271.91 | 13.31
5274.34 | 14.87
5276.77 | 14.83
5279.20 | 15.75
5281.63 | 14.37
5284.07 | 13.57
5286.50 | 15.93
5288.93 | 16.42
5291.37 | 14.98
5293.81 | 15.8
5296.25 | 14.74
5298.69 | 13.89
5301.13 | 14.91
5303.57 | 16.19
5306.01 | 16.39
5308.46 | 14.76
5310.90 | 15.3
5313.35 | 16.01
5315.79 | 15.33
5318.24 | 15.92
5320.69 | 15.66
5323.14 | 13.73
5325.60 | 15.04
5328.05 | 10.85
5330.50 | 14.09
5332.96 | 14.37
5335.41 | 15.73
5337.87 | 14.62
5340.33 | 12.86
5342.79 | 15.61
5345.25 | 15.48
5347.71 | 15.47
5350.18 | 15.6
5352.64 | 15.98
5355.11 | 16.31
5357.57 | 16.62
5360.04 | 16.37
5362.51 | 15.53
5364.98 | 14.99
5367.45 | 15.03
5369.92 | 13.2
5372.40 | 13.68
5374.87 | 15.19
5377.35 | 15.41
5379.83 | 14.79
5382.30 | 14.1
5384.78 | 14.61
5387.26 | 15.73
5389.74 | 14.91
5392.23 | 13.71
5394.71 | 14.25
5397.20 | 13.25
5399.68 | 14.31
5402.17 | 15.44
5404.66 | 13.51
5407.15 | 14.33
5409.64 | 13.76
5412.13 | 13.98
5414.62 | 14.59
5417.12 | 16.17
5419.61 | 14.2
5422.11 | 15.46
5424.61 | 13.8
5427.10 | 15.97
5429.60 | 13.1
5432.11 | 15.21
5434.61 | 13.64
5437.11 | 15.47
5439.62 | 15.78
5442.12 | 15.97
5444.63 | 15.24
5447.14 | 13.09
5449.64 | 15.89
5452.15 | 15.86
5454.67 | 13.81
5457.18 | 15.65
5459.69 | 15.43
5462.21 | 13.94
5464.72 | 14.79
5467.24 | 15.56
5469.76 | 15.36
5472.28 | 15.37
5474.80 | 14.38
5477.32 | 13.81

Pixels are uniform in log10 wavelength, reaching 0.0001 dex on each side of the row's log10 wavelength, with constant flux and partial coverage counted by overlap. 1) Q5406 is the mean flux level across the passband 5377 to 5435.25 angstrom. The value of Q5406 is 14.5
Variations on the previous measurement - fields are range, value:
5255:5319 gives 14.8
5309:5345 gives 14.7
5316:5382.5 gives 14.9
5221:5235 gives 14.3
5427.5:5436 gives 14.2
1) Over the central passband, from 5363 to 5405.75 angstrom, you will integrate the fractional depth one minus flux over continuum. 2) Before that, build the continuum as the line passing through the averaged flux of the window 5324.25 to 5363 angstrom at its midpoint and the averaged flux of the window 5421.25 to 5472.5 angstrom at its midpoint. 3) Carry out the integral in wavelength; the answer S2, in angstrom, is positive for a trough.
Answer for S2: 1.4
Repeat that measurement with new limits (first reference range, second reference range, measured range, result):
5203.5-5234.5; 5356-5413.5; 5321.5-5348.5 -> 0.12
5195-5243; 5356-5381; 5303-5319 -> -1.01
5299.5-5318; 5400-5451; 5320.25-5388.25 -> 1.58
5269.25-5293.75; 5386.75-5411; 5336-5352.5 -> -0.68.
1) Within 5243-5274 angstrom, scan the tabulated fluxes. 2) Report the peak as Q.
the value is 16.61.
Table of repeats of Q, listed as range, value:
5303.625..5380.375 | 16.62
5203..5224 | 15.64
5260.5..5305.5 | 16.42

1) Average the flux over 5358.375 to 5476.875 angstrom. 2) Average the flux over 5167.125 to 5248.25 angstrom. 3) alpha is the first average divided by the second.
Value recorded 1.13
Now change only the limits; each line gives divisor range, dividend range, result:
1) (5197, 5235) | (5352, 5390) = 1.09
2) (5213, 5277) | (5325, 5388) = 1.03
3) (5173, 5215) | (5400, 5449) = 1.19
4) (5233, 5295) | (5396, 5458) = 1.00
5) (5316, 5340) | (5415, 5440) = 1.03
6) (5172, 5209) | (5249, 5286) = 1.19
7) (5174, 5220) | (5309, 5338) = 1.17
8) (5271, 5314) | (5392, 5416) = 0.94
